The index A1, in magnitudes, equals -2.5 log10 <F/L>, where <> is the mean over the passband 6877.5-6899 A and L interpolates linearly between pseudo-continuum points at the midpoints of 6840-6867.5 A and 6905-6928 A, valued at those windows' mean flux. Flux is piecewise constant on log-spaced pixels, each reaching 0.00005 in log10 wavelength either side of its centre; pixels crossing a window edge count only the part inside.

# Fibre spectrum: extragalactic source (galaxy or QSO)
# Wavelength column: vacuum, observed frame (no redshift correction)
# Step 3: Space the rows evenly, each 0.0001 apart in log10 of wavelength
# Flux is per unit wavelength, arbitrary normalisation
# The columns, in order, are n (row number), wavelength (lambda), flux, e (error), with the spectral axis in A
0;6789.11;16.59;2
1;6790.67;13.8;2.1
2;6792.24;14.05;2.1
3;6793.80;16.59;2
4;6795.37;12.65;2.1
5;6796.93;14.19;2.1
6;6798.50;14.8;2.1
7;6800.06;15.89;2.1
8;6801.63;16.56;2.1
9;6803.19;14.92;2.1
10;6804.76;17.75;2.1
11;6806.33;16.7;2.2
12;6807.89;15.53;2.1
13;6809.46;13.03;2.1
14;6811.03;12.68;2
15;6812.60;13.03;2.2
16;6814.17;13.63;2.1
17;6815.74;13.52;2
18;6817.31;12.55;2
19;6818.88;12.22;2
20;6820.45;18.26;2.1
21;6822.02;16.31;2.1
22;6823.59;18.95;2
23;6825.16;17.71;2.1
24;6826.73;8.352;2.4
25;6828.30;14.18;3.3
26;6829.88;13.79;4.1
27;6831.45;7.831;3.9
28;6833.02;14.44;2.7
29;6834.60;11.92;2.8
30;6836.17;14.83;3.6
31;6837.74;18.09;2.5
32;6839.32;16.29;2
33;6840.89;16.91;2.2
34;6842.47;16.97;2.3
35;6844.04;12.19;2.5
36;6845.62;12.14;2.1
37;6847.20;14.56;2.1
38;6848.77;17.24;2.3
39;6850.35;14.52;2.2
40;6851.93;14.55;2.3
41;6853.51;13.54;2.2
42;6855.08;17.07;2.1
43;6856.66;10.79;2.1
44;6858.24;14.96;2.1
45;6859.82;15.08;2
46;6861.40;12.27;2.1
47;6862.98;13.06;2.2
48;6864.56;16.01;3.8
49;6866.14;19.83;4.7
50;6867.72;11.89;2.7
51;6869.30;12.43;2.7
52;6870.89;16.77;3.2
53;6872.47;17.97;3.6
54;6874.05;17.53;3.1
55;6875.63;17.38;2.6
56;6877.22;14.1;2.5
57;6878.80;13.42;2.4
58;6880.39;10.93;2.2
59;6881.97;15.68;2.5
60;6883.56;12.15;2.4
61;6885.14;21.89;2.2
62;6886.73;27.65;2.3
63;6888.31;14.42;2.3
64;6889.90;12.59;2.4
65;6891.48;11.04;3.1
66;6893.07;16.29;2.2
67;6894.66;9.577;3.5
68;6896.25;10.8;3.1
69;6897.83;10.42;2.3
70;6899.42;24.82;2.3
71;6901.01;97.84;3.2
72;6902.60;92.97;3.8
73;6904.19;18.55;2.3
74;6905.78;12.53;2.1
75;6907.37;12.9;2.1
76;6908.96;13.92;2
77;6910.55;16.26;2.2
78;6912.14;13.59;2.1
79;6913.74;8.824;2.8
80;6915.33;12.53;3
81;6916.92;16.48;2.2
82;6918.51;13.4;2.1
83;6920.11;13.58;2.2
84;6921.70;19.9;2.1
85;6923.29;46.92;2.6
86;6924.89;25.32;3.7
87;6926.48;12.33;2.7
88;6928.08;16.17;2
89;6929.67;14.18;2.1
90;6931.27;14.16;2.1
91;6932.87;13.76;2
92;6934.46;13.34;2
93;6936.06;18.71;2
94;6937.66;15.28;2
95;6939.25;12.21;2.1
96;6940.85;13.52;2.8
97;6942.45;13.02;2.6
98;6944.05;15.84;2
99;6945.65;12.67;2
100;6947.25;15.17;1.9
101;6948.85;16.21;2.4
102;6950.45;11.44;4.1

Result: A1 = 0.10 mag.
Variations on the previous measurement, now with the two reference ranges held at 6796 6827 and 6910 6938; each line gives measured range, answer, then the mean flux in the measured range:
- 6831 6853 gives 0.067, 14.6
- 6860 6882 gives 0.076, 14.9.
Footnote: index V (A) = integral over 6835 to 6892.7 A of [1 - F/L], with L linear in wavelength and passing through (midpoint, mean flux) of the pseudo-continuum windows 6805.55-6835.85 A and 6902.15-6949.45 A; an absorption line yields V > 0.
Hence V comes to 1.2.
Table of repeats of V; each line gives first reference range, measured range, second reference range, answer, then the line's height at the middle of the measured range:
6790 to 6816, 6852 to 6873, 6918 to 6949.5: 1.3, 15.7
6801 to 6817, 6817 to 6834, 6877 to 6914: 2.0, 16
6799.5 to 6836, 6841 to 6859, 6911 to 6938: 0.7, 15.1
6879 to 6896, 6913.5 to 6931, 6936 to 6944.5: -4.5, 14.6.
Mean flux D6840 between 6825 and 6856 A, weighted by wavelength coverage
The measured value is 14.3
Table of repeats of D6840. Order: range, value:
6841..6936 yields 18.2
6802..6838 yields 14.3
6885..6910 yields 25.5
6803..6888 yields 15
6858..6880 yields 15.1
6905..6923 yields 14.9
